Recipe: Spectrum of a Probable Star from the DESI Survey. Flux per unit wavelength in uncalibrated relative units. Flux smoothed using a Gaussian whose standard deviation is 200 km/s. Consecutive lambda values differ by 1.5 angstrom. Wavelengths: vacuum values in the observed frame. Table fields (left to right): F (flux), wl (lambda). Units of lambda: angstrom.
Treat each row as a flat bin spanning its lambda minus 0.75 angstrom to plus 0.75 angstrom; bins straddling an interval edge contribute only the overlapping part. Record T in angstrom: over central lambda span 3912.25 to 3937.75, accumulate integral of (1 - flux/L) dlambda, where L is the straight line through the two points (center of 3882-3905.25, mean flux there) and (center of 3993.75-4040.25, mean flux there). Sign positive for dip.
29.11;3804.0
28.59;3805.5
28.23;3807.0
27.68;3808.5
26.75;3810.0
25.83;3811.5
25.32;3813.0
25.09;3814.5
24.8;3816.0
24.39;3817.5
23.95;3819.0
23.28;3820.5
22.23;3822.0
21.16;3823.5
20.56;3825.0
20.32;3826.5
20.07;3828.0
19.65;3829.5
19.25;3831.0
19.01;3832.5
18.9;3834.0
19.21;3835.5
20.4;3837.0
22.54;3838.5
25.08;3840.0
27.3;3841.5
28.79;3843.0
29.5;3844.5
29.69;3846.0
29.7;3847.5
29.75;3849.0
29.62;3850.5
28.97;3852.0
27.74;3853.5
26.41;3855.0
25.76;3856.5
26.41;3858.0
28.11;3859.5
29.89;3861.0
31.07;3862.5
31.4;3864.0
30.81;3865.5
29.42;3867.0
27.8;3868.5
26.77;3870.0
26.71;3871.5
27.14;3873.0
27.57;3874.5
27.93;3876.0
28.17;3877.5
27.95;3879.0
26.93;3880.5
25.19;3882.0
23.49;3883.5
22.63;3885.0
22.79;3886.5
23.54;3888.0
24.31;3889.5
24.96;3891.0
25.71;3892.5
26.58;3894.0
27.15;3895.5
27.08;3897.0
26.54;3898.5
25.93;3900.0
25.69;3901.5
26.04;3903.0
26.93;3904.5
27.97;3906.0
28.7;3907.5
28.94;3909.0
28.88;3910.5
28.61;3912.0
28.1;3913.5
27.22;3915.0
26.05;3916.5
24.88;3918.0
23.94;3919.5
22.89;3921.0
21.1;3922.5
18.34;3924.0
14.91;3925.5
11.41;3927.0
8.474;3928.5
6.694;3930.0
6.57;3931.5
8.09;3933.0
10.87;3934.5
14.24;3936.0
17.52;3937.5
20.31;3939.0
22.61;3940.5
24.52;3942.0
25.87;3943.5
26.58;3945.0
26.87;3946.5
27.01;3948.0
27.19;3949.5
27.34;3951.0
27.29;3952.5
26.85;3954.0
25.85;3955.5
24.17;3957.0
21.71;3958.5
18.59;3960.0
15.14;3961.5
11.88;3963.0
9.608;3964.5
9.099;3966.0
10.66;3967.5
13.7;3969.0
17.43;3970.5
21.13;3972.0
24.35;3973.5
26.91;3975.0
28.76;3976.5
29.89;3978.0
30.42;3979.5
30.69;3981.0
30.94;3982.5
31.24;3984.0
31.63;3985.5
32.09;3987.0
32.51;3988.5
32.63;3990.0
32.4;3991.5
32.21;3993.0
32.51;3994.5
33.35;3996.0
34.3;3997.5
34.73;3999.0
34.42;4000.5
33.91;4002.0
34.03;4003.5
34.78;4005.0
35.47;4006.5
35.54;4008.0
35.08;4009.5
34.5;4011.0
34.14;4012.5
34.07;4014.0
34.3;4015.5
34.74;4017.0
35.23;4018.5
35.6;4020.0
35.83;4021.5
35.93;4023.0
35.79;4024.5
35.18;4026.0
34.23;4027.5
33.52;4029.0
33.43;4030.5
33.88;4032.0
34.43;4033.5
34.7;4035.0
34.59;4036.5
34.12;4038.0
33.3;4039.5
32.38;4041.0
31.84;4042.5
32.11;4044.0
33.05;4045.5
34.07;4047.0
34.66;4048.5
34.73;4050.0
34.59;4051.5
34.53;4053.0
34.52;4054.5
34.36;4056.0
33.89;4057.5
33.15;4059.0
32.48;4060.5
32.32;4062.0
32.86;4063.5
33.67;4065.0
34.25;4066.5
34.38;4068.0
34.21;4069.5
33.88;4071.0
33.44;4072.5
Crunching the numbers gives 9.36 angstrom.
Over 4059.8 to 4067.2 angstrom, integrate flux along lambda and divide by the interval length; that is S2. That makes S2 33.1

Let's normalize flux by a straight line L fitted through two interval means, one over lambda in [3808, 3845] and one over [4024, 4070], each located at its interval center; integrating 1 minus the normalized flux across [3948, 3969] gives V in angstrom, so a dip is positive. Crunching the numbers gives 7.0 angstrom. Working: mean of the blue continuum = 23.2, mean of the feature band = 19.7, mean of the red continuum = 33.8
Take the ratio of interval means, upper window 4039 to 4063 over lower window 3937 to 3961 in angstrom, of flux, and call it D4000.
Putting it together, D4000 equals 1.4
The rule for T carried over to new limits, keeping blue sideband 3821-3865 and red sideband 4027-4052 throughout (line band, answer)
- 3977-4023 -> -2.06 angstrom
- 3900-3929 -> 4.49 angstrom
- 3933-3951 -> 4.72 angstrom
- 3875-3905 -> 1.55 angstrom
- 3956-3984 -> 8.75 angstrom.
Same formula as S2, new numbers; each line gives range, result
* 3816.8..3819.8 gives 24.2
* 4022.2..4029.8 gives 34.9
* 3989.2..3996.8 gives 32.6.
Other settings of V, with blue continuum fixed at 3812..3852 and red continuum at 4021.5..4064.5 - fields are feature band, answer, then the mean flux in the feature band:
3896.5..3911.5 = 0.03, 27.3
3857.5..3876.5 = -2.22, 28.6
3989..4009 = -1.27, 33.9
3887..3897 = 0.50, 25.4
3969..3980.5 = 2.18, 24.9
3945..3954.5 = 0.79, 27.1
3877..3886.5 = 0.31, 25.4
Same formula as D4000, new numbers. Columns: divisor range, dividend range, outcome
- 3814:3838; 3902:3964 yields 1.01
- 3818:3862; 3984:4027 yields 1.39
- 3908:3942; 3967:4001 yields 1.49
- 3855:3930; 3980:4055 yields 1.33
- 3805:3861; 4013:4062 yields 1.37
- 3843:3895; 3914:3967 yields 0.71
